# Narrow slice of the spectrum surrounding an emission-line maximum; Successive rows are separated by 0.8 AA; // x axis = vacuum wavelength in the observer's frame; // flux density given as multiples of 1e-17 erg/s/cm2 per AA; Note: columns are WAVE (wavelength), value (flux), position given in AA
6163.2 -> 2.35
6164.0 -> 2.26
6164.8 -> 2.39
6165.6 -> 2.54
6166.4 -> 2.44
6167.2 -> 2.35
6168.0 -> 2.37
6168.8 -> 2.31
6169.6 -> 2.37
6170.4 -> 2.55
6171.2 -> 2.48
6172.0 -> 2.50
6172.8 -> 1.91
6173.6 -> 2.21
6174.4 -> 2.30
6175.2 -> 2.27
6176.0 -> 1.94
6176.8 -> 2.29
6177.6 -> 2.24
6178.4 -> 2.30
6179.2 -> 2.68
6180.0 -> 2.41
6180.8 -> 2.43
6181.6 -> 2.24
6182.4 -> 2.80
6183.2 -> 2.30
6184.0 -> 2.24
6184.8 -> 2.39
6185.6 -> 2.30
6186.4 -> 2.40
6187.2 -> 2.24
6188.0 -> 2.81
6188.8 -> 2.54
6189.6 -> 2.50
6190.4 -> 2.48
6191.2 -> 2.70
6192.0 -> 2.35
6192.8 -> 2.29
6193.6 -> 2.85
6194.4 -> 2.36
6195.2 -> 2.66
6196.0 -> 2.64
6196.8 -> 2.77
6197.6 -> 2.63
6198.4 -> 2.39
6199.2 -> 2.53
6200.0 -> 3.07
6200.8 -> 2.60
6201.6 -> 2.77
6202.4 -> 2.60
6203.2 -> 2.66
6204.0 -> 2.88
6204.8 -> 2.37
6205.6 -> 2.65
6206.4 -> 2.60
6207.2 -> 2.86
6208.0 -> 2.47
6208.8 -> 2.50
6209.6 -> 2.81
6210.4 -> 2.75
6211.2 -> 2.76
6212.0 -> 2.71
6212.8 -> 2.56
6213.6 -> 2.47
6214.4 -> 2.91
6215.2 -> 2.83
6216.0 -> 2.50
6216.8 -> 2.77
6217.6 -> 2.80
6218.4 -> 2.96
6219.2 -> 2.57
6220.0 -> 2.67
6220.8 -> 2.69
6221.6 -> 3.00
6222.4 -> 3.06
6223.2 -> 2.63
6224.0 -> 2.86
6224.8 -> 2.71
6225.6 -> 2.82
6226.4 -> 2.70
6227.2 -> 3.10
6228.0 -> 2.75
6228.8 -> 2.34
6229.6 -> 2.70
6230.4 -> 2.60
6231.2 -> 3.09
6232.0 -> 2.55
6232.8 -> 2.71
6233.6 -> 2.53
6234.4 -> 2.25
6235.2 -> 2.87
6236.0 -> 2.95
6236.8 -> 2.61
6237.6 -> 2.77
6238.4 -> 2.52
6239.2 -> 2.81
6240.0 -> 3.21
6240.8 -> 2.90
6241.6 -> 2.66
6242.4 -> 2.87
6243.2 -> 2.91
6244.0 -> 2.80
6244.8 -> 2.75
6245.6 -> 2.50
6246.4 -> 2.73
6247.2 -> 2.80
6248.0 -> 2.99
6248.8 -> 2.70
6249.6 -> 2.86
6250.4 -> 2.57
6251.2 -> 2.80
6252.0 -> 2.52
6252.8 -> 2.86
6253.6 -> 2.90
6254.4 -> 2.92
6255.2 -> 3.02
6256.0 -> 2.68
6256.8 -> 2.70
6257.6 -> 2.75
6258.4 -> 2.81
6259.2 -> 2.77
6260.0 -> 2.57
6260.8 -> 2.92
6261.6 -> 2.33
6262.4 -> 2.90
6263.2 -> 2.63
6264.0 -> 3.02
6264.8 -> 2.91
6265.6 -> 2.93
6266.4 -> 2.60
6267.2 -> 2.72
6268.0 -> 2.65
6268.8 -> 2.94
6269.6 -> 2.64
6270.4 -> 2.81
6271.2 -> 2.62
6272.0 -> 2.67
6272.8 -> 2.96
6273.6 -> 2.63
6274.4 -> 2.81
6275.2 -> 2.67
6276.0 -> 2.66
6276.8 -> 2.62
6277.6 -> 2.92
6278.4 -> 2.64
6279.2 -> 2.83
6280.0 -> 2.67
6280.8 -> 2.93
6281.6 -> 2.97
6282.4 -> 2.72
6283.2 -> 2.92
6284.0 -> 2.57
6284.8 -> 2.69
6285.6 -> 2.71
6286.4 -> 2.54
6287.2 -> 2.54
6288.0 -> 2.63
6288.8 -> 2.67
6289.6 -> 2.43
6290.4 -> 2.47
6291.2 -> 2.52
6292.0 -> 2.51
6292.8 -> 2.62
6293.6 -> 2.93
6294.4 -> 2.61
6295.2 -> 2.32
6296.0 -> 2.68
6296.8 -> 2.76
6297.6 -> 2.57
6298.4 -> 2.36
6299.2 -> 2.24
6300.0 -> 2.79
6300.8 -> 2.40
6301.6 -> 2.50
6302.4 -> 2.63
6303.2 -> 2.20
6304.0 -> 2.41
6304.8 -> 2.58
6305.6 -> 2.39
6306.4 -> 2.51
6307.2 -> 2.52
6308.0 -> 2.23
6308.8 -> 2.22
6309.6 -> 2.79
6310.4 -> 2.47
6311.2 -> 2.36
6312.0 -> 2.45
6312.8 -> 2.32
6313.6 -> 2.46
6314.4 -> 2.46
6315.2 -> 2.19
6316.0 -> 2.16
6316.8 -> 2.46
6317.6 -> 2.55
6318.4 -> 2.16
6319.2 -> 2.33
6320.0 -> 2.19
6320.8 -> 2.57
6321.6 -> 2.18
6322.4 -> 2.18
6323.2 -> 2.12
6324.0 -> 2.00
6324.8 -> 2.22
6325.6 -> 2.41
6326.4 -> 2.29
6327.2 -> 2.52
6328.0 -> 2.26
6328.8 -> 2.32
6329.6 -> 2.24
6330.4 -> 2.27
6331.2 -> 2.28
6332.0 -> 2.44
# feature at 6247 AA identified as C III] 1909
